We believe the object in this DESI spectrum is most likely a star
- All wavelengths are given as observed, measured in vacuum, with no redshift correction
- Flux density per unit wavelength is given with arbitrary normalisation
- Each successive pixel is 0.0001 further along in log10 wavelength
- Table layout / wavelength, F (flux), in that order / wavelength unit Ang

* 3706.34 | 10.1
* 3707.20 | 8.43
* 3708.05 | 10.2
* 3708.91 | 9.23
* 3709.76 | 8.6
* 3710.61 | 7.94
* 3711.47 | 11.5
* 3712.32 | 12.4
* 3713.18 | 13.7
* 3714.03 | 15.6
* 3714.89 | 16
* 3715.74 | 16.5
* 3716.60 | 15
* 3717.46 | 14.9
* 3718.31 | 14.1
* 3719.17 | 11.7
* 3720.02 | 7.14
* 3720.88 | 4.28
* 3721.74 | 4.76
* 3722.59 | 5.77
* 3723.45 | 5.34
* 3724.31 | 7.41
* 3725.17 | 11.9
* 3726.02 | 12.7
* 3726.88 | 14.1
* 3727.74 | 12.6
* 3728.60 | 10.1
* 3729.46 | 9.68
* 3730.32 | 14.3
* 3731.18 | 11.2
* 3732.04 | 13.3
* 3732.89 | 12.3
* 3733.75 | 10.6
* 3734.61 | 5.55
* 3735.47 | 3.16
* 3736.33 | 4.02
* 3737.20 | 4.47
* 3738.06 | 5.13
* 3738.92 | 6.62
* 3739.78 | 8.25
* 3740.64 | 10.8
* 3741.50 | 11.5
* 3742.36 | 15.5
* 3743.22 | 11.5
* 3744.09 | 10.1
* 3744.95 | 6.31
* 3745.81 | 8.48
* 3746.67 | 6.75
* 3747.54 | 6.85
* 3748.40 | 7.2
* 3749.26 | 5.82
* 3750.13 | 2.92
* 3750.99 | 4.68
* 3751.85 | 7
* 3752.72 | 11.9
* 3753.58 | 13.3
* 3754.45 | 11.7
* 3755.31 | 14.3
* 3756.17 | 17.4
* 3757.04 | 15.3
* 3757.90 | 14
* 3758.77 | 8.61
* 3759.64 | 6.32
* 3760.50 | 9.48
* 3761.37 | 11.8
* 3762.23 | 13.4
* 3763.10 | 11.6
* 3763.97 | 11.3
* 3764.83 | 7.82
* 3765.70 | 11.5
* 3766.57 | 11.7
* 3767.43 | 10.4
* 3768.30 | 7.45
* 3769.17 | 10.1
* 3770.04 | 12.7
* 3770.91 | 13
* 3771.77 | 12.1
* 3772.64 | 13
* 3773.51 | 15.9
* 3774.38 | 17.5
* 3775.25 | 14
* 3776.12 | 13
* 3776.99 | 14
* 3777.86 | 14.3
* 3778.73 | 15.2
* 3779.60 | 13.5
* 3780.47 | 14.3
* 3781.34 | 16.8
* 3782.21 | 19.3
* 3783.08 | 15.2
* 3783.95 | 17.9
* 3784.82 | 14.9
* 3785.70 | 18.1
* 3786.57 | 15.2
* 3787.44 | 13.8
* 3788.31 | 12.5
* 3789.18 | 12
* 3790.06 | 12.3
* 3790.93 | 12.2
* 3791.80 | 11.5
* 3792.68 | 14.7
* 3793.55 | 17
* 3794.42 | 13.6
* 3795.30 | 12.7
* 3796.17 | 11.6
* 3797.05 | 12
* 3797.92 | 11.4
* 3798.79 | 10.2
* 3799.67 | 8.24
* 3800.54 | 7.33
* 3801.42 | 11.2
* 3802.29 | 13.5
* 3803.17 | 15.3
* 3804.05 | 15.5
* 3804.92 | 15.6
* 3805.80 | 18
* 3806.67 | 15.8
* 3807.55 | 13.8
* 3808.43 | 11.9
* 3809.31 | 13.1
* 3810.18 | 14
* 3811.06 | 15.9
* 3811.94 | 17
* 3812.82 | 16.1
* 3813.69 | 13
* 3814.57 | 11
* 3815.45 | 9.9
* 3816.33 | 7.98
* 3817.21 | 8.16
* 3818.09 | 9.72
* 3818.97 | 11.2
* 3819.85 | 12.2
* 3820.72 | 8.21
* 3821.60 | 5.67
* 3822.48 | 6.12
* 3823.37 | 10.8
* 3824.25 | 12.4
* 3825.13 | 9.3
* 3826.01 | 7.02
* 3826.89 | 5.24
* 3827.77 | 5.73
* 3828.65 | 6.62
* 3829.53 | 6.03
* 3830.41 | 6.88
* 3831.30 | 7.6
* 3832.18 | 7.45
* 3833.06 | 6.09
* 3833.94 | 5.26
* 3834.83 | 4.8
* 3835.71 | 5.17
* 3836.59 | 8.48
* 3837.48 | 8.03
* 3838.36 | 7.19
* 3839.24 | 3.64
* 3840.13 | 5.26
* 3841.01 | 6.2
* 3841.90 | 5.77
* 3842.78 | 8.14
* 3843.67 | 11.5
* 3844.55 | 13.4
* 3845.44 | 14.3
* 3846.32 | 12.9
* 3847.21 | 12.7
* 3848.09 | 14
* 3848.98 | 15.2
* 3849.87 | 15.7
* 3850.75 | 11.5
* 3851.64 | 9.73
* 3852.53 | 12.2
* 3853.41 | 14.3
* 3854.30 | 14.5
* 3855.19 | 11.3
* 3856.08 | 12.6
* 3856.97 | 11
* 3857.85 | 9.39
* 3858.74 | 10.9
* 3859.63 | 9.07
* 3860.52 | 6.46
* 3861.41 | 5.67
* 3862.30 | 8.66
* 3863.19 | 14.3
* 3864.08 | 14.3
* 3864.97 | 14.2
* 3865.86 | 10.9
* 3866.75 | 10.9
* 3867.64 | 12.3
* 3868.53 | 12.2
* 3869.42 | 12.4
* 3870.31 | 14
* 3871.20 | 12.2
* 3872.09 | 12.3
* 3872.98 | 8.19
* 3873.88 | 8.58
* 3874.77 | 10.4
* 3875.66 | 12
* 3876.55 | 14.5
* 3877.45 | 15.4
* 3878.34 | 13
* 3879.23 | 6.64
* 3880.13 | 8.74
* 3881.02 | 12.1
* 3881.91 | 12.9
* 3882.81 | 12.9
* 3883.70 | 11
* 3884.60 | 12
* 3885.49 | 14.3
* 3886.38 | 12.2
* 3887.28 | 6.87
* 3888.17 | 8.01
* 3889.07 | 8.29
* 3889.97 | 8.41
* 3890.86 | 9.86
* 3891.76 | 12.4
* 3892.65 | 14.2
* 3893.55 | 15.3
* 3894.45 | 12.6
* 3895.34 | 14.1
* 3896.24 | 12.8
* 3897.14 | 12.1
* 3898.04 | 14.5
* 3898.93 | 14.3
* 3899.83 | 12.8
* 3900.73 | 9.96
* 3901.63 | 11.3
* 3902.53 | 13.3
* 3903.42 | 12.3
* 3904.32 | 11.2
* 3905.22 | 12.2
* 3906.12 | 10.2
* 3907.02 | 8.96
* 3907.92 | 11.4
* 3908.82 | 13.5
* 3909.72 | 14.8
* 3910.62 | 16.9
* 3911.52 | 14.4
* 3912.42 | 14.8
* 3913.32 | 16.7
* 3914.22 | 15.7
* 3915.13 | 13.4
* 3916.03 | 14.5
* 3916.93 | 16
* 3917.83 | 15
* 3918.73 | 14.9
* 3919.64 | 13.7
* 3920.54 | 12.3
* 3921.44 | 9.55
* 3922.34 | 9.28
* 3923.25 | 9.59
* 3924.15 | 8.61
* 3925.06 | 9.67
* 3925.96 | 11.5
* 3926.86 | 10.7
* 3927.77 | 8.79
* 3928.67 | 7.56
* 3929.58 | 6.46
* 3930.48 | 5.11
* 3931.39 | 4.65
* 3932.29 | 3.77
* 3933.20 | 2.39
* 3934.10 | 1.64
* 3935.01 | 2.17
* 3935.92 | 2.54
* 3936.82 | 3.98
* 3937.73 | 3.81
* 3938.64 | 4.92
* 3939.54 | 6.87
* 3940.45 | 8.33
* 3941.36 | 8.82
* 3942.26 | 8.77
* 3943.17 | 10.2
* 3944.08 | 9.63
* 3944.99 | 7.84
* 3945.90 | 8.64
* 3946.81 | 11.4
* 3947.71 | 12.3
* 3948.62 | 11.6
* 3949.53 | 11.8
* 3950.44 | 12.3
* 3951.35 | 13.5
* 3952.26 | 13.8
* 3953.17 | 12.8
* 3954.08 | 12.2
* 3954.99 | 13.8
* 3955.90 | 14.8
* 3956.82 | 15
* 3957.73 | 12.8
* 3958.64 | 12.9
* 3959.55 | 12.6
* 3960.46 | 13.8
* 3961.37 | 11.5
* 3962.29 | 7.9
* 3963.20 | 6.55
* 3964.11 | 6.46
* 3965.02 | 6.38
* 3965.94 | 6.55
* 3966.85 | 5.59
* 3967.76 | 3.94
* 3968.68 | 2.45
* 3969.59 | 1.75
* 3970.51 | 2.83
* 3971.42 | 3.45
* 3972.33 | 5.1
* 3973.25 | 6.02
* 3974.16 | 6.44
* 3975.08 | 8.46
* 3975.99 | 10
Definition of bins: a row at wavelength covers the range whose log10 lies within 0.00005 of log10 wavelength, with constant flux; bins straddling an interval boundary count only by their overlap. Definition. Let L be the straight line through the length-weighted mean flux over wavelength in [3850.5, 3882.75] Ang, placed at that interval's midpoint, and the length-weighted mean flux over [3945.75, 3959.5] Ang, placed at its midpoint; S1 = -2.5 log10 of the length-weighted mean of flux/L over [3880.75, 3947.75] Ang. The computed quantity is 0.15 mag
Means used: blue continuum 11.4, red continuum 12.7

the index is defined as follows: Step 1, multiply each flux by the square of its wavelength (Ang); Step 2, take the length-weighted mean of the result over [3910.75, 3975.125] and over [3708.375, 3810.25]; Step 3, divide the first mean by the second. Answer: 0.88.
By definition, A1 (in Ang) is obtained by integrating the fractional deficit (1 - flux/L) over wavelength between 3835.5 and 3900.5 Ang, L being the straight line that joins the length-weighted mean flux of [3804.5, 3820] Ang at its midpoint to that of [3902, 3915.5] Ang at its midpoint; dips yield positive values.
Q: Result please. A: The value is 9.8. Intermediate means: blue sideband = 13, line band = 11.2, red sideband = 13.3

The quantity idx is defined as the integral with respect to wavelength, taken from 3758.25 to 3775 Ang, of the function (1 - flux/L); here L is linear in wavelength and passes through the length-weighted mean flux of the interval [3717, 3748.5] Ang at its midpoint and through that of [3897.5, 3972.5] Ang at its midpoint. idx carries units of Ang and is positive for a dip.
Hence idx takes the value -3.7 Ang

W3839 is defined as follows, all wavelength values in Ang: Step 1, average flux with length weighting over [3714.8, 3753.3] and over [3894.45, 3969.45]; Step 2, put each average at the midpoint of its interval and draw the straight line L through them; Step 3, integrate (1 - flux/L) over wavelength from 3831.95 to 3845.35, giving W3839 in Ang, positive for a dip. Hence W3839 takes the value 3.5 Ang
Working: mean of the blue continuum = 9.29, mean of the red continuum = 10.3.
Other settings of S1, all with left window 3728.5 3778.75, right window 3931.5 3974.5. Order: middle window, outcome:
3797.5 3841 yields -0.02 mag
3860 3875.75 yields -0.21 mag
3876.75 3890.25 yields -0.22 mag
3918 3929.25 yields -0.24 mag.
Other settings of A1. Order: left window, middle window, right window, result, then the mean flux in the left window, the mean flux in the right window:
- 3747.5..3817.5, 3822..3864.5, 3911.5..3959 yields 7.93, 12.6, 10.1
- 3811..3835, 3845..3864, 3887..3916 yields -2.62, 8.98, 12.5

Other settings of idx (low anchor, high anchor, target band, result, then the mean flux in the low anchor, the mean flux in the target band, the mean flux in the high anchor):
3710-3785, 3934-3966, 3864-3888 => -3.6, 11.1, 11.7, 9.59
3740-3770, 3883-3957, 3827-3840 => 5.2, 10.2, 6.3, 10.8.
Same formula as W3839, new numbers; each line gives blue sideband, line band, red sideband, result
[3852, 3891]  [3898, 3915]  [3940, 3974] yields -4.4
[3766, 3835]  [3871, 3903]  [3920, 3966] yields -4.7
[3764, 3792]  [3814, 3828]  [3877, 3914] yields 4.5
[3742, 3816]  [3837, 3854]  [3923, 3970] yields 0.3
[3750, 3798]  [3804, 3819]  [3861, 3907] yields -1.0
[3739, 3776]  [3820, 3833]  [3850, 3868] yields 4.1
